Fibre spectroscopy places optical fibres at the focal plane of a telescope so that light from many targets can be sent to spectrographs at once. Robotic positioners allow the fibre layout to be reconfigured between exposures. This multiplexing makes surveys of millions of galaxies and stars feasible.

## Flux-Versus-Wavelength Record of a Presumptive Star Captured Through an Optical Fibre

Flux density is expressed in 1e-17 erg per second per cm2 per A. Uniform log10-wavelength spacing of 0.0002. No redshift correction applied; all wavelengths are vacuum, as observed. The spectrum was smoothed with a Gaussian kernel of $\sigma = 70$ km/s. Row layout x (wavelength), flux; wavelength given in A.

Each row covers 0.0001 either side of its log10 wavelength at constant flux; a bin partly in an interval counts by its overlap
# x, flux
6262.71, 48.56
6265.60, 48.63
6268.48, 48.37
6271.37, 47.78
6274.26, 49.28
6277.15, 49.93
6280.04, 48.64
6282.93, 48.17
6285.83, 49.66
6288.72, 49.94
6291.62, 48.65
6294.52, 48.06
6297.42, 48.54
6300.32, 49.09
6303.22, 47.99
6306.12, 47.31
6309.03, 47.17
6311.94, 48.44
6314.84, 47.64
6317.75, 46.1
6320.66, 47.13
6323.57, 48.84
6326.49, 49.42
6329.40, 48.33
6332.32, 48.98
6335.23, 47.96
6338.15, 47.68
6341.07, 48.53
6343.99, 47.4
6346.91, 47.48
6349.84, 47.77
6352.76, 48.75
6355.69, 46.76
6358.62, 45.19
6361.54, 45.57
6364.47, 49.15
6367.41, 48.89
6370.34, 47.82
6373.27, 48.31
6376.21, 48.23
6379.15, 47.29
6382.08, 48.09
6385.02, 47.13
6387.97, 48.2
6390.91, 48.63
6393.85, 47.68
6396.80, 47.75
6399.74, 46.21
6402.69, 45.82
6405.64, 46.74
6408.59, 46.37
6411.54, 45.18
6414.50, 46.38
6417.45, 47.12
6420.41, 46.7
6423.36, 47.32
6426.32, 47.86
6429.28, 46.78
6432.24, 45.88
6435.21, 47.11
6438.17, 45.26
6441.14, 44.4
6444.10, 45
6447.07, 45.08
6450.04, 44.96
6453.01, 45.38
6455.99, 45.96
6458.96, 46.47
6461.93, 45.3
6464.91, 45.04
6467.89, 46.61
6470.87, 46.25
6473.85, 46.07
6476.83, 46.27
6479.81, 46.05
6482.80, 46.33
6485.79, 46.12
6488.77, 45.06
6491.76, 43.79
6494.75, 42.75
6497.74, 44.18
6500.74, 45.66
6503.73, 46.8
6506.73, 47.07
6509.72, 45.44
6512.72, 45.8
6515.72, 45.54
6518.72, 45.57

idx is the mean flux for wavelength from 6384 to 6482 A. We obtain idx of 46.3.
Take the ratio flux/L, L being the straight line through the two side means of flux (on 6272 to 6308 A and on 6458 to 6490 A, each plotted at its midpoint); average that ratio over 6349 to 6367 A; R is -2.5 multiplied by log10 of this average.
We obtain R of 0.01 mag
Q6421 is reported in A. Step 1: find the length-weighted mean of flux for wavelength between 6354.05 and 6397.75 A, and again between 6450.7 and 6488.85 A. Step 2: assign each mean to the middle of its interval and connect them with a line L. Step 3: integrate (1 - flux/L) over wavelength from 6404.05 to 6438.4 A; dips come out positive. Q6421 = 0.2 A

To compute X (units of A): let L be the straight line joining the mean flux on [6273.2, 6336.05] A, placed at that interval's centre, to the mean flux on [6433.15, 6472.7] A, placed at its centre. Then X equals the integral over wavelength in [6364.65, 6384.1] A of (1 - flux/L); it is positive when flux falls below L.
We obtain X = -0.4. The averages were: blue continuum 48.4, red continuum 45.6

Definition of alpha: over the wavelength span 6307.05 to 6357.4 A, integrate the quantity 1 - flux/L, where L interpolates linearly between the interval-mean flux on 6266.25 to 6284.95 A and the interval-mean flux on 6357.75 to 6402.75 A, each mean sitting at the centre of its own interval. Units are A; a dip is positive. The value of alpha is 0.2 A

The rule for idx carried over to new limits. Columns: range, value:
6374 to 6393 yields 47.9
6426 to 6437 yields 46.8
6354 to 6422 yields 47.2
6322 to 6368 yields 47.9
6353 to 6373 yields 47.4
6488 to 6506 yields 44.8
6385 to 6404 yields 47.4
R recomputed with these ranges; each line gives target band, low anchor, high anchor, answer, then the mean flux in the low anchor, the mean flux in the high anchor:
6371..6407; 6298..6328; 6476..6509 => -0.01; 47.9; 45.4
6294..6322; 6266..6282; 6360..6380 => 0.02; 48.8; 47.9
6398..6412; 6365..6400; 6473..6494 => 0.03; 47.9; 45.6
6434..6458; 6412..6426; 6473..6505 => 0.02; 46.8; 45.3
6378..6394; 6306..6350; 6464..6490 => -0.02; 47.9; 46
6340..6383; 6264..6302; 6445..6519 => 0.00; 48.8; 45.6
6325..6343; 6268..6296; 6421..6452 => -0.01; 48.9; 46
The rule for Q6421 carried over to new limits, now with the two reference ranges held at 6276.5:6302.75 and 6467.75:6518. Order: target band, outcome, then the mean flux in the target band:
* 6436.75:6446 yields 0.3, 44.9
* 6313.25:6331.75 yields 0.2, 48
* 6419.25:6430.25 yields -0.1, 47.2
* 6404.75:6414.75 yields 0.2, 46.1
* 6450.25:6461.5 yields 0.1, 45.8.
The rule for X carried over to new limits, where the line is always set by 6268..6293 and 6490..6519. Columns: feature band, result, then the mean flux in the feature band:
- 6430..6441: 0.1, 45.9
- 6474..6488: -0.1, 46.1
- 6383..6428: -0.1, 47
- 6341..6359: 0.1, 47.4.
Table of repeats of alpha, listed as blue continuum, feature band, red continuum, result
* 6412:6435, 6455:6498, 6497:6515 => 0.64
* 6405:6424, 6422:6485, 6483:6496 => -0.59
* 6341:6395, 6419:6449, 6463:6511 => 0.27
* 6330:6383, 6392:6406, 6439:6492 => 0.01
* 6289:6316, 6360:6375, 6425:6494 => -0.24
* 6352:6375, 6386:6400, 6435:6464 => -0.30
